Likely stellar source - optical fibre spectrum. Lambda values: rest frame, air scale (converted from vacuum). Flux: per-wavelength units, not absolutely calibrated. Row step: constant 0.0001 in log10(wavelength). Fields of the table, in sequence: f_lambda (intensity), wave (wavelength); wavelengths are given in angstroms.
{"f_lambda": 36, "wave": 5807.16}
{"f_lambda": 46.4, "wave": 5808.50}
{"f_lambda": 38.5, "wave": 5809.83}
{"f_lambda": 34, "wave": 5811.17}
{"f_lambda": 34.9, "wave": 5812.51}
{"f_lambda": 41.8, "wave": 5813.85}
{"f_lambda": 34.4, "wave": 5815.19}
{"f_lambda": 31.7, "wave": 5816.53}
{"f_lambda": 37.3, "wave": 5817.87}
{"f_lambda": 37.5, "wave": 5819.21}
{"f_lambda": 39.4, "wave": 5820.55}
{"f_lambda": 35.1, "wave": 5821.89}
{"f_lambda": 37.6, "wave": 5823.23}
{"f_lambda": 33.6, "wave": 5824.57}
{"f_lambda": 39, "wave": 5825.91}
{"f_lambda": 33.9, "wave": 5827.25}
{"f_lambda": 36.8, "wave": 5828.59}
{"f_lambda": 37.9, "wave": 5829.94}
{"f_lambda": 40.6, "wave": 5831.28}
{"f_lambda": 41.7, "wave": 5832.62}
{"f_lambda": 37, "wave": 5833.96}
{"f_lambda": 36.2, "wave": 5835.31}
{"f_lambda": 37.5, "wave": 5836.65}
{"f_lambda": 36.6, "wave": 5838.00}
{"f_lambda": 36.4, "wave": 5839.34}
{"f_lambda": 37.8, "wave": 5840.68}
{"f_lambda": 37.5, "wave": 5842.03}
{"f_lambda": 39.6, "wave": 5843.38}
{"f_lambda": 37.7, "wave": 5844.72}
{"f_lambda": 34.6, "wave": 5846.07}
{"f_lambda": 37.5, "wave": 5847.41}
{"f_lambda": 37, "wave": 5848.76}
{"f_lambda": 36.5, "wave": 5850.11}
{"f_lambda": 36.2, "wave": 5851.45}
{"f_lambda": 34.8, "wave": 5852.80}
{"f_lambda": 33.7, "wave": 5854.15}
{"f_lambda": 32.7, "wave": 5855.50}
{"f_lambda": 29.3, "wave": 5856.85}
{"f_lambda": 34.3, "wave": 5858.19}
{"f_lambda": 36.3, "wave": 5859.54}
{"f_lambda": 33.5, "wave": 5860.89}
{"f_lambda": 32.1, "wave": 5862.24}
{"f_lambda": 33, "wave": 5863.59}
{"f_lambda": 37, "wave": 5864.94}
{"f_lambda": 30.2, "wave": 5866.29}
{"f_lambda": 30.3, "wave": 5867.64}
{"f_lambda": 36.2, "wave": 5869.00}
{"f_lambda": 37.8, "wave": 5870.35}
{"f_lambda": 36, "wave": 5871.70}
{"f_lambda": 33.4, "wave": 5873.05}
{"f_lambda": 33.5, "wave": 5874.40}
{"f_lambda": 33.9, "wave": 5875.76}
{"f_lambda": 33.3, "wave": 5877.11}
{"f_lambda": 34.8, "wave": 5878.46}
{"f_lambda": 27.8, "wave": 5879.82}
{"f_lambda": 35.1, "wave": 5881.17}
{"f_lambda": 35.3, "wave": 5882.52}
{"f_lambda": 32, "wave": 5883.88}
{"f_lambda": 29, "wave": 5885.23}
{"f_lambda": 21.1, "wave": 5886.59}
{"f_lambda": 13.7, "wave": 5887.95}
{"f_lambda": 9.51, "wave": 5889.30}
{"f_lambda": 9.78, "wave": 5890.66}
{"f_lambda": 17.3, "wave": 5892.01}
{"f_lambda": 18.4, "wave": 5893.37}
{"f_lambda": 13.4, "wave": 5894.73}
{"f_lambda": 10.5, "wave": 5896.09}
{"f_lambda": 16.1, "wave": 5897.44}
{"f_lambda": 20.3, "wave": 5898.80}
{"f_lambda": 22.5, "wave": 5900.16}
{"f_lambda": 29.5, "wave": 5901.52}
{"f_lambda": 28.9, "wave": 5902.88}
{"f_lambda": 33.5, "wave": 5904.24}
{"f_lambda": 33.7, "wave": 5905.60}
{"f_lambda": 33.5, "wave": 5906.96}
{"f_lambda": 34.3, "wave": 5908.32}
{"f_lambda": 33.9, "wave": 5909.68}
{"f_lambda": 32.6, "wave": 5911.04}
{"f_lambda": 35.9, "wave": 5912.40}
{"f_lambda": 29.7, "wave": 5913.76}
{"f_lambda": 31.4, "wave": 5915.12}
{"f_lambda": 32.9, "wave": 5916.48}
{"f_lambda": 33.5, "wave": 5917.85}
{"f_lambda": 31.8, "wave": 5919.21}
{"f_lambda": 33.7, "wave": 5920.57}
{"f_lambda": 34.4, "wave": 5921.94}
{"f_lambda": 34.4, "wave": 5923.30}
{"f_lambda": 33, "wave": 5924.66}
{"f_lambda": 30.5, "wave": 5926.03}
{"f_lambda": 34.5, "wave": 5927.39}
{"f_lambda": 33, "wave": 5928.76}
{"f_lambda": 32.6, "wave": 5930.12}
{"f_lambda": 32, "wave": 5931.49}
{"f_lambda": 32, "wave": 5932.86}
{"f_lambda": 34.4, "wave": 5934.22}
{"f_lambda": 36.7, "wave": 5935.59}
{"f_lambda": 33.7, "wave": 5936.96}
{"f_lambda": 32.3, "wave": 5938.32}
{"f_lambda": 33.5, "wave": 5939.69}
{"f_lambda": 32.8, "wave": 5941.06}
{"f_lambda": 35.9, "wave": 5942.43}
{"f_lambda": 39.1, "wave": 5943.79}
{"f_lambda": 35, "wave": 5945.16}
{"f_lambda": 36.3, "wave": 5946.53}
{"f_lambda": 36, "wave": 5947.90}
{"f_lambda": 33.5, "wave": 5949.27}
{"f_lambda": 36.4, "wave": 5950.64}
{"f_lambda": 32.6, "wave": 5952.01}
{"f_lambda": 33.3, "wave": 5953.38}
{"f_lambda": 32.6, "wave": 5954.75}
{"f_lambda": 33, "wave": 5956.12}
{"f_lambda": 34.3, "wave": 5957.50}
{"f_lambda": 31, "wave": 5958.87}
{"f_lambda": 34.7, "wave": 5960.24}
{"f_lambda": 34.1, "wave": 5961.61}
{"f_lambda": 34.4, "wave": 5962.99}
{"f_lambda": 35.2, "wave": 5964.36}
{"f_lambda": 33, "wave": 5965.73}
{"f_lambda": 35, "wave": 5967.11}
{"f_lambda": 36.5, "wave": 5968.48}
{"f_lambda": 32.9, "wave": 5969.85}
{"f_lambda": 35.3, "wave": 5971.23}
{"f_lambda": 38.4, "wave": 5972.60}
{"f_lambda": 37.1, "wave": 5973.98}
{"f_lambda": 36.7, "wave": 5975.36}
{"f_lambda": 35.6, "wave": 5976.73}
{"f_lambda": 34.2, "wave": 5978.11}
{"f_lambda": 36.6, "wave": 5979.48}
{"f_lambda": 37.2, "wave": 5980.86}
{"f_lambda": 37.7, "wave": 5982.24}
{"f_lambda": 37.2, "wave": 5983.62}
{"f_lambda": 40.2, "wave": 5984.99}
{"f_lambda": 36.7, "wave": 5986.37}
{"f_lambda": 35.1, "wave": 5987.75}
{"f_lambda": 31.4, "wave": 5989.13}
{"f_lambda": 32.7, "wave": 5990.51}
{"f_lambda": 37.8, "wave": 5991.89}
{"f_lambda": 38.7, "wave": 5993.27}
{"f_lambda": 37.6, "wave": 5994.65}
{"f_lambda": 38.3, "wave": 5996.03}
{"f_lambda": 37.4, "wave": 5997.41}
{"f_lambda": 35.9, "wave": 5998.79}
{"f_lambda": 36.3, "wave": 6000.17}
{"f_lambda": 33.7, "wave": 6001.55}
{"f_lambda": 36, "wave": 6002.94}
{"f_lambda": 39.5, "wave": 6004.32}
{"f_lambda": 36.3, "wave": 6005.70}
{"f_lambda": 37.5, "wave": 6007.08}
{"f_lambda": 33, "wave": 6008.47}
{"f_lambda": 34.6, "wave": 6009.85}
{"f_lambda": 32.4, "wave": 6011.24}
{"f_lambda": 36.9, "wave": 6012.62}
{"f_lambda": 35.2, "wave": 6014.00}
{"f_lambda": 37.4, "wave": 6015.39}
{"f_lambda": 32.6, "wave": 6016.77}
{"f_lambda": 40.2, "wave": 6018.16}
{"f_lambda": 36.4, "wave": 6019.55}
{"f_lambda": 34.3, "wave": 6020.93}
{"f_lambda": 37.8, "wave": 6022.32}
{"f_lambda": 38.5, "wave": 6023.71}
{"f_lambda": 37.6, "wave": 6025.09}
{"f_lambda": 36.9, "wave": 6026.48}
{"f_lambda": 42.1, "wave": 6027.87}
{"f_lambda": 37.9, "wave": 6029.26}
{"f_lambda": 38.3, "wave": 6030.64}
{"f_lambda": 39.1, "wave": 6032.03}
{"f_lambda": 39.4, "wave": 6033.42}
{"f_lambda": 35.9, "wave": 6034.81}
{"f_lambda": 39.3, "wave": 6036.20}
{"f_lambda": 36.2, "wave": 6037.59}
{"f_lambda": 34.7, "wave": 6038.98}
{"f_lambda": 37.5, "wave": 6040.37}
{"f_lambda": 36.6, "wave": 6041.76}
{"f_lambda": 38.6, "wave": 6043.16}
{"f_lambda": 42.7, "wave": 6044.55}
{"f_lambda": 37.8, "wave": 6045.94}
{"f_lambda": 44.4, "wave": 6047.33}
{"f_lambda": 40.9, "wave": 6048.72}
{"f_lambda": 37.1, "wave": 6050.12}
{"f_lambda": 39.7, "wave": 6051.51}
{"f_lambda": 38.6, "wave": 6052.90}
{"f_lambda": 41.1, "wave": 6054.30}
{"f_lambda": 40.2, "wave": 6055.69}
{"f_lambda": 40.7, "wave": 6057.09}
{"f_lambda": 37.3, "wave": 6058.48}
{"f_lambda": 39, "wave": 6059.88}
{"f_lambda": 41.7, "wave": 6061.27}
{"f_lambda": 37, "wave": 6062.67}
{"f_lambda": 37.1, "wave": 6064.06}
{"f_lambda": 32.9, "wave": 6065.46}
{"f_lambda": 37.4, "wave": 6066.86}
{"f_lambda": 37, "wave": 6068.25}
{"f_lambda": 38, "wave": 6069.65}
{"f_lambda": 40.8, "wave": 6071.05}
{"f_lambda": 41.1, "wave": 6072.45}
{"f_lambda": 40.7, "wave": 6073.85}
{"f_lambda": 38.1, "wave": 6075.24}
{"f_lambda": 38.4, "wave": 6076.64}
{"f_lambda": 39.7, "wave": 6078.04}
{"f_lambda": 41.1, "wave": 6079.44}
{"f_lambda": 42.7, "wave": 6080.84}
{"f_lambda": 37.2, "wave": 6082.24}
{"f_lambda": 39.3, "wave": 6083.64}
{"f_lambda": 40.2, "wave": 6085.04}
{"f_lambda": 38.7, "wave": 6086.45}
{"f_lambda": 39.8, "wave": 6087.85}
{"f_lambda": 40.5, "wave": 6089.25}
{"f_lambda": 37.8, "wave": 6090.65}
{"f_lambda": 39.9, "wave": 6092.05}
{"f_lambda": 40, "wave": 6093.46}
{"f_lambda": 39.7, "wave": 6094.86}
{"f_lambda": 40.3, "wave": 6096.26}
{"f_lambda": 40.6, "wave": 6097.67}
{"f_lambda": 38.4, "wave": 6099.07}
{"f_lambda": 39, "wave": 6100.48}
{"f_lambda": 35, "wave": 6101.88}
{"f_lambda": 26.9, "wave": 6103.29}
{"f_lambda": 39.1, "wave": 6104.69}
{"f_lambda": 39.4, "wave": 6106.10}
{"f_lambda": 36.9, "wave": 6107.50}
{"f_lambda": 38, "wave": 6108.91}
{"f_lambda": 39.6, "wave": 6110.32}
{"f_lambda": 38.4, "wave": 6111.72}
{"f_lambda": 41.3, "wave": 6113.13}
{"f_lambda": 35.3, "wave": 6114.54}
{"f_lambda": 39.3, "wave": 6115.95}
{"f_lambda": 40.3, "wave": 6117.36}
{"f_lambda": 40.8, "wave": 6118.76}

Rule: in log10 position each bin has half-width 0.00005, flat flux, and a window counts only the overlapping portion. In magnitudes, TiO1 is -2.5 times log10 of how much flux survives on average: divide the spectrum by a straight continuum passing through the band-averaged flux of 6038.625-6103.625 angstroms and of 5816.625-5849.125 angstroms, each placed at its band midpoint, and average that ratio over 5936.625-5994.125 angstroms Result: 0.09 mag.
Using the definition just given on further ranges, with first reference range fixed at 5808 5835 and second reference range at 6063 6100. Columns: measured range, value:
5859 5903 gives 0.354 mag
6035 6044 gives 0.048 mag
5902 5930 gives 0.156 mag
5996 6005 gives 0.057 mag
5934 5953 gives 0.099 mag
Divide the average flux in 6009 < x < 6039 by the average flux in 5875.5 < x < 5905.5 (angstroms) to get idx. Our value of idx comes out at 1.5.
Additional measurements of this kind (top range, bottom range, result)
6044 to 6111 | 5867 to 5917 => 1.40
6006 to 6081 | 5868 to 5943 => 1.28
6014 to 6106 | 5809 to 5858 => 1.05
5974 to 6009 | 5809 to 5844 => 0.98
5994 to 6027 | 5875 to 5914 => 1.39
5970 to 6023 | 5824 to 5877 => 1.02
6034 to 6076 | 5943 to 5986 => 1.09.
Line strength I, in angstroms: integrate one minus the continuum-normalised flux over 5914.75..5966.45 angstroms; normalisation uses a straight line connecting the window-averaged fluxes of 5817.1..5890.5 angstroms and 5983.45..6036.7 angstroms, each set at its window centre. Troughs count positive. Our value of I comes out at 2.6 angstroms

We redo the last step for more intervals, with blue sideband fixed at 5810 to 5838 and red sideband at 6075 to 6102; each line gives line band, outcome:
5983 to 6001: 0.9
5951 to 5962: 1.4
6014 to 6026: 0.6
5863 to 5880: 1.6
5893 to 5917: 6.6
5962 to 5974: 1.0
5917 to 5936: 2.3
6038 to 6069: 0.4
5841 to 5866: 1.4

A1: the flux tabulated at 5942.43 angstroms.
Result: 35.9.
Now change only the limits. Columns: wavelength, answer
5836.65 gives 37.5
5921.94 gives 34.4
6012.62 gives 36.9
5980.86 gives 37.2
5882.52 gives 35.3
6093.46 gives 40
